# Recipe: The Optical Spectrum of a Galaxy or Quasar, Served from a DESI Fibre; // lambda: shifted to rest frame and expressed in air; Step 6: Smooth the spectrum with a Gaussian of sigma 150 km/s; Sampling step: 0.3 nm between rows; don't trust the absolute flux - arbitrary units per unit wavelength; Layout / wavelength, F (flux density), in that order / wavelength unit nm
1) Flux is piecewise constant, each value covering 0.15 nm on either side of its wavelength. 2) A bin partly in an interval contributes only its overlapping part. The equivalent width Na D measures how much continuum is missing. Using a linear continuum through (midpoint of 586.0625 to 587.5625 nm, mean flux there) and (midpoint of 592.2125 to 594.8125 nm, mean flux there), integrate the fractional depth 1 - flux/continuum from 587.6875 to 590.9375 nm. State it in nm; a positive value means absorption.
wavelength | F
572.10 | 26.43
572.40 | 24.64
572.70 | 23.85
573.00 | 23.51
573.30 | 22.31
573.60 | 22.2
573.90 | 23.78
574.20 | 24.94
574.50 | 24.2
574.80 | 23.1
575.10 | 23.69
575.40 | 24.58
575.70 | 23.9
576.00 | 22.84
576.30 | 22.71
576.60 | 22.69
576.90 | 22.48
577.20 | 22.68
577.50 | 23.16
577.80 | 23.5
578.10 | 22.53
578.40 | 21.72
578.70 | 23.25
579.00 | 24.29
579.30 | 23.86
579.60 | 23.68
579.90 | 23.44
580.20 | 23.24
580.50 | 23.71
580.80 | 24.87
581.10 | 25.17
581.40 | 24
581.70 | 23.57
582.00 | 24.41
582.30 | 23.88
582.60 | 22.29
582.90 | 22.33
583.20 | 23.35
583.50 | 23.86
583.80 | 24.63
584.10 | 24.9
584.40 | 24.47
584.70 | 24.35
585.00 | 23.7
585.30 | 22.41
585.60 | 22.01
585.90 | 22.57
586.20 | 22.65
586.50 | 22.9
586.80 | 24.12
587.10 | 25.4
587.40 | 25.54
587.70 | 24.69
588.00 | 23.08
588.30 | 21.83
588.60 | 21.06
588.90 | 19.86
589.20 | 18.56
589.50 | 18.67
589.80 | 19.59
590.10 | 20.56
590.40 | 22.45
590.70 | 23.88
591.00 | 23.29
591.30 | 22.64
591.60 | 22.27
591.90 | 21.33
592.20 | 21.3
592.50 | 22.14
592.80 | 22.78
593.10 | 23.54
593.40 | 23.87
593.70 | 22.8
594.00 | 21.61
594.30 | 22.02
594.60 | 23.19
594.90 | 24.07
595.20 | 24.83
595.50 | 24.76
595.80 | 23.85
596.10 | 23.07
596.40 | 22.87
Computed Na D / 0.33 nm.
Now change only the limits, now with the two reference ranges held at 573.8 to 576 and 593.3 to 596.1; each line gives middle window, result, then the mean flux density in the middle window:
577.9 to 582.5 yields 0.023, 23.7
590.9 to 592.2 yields 0.071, 22.2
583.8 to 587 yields 0.023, 23.5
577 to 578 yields 0.035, 23.1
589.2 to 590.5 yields 0.194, 20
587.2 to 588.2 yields -0.032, 24.4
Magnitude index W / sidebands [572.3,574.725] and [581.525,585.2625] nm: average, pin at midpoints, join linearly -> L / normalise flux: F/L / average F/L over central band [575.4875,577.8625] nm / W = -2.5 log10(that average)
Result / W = 0.03 mag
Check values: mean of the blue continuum 23.6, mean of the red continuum 23.8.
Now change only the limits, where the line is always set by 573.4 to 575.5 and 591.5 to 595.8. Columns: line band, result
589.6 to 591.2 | 0.06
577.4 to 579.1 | 0.02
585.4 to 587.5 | -0.01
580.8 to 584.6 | -0.03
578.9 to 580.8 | -0.01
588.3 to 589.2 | 0.14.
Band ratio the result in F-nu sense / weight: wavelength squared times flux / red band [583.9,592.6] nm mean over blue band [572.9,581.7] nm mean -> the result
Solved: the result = 1.0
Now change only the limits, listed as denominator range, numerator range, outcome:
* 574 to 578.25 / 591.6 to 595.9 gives 1.04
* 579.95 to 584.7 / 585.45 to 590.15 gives 0.94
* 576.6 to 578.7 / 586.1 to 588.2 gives 1.09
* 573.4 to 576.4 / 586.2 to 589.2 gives 1.01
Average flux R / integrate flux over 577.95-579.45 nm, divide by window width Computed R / 23.1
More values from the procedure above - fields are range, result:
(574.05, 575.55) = 24.1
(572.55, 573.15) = 23.7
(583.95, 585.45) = 24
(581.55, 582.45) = 24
